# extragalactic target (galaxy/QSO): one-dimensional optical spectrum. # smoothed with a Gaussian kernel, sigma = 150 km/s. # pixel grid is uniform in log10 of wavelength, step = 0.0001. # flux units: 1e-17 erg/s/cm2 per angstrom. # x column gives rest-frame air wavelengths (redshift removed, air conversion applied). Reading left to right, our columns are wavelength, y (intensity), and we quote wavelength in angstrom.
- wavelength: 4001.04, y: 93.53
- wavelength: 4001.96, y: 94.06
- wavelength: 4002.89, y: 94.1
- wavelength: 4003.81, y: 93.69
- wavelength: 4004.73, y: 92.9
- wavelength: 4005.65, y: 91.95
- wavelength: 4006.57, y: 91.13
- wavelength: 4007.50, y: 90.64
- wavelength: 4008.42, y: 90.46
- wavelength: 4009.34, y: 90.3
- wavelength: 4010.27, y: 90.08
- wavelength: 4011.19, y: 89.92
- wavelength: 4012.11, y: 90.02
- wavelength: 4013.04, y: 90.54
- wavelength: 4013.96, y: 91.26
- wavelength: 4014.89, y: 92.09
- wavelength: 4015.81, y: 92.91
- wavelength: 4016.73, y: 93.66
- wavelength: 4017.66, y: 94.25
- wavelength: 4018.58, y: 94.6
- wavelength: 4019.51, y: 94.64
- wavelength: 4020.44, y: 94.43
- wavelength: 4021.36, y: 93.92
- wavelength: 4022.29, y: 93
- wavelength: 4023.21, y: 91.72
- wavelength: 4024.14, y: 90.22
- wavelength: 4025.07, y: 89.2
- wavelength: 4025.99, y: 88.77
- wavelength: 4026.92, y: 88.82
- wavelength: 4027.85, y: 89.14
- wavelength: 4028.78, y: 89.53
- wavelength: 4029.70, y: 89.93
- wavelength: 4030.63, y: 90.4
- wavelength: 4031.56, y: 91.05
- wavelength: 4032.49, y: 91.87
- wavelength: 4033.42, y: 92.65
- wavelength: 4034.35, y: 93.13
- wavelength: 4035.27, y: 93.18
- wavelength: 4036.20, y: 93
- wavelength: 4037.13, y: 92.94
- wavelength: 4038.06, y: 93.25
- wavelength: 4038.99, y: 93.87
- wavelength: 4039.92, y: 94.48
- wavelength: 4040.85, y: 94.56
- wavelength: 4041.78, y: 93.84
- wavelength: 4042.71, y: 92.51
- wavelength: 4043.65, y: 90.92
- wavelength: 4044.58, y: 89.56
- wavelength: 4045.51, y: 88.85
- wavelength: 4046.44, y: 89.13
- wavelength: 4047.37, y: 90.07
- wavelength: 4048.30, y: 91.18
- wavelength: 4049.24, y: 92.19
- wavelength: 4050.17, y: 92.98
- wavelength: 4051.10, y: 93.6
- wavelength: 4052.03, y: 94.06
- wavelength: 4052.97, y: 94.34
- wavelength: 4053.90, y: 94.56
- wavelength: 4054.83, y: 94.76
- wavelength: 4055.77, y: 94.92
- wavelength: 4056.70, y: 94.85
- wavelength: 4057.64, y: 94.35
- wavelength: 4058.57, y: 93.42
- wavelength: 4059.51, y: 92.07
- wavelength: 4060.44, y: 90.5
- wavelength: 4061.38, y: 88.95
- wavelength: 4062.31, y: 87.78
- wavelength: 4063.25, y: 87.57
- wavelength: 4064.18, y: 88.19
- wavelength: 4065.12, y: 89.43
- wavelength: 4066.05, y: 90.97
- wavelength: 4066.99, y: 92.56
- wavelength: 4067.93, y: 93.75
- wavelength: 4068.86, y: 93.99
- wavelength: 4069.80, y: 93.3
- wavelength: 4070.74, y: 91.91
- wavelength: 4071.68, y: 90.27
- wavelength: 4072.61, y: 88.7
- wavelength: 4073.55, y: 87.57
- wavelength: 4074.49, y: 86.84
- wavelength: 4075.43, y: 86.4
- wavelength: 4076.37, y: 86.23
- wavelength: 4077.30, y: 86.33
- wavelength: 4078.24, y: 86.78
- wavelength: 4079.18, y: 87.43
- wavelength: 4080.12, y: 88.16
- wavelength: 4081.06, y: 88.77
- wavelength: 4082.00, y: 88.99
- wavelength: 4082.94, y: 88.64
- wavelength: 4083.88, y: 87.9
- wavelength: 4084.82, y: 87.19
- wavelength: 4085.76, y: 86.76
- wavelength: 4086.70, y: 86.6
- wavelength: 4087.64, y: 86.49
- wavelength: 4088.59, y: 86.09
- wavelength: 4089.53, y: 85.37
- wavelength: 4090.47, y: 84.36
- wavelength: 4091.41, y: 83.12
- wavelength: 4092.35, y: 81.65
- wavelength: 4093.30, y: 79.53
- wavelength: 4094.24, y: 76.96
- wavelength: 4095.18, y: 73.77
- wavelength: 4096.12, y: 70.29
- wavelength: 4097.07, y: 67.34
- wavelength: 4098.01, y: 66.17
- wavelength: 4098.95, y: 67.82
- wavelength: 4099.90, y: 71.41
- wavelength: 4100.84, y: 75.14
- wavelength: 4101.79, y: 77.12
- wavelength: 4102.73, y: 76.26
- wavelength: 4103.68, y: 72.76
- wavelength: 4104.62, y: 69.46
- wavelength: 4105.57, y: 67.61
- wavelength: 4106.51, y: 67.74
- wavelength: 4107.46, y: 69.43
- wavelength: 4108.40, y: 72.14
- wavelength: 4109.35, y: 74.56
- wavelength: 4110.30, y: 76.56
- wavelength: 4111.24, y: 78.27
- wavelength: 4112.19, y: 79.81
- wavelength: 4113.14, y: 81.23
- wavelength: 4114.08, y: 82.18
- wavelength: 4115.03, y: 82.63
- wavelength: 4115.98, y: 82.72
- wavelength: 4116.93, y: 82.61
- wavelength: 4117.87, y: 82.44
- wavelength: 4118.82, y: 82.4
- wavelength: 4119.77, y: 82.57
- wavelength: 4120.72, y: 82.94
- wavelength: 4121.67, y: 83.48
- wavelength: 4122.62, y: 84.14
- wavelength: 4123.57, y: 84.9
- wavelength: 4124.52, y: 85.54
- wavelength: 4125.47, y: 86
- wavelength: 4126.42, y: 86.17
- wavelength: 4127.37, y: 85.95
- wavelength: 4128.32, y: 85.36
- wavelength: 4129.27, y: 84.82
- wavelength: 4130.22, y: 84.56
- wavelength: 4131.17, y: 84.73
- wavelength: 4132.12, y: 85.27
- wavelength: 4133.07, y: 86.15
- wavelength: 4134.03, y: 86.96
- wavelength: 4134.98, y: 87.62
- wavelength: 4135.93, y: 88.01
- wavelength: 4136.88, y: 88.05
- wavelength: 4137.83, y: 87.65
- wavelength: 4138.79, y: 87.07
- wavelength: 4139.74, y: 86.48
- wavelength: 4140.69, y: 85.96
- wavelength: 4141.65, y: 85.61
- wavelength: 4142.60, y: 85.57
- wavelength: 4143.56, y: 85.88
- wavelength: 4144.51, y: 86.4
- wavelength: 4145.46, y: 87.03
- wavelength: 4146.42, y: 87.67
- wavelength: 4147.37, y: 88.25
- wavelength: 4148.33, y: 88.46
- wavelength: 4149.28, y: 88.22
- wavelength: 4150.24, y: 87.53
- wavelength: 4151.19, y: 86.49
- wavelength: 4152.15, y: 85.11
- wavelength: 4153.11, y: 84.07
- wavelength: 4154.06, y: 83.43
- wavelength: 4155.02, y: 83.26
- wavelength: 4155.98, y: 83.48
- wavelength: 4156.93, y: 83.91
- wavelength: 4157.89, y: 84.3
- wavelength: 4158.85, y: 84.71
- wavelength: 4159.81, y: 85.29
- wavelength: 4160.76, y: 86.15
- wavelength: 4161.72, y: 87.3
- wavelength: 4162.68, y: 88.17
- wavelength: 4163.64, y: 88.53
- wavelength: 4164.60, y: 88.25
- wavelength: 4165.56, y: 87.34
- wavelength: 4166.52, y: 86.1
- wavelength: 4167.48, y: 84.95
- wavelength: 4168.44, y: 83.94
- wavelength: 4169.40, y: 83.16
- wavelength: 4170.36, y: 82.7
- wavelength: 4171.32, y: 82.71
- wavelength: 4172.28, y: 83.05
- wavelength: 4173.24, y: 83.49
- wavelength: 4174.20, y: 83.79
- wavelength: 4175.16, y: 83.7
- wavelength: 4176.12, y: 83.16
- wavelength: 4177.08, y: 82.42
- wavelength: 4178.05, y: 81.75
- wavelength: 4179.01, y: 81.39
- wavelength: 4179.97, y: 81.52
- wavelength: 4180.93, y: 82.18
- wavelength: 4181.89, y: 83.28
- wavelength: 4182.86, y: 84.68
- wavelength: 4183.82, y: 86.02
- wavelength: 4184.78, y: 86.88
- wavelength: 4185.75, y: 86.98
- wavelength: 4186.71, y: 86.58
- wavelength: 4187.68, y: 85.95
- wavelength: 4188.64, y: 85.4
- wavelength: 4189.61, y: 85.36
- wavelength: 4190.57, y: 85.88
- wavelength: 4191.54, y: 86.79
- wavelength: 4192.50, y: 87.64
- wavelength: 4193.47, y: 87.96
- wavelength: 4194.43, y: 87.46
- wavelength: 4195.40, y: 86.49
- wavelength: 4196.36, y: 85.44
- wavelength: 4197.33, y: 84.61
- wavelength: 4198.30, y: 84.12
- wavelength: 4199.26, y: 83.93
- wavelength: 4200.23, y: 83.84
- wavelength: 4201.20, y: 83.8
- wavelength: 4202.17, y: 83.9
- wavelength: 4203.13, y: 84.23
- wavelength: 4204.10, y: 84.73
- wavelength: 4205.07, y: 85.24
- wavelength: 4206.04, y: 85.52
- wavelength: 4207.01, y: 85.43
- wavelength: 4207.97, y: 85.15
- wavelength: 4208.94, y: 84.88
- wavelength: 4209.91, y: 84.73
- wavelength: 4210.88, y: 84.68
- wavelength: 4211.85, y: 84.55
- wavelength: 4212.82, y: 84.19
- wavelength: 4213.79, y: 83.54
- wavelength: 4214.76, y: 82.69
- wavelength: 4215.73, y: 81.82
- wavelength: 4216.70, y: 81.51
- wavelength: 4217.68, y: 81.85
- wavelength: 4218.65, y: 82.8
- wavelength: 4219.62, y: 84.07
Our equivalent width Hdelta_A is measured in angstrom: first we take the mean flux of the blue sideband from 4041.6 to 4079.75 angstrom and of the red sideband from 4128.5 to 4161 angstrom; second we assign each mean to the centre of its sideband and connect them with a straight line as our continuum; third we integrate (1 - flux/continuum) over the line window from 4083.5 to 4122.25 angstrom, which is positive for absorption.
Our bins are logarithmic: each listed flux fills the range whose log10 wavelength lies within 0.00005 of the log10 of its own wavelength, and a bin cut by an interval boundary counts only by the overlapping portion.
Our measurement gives 4.44 angstrom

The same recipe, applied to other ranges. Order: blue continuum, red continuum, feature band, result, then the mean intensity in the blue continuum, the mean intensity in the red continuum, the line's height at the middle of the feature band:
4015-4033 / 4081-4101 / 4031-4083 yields -3.1 angstrom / 91.7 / 80.4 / 86.1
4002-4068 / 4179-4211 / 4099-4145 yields 3.5 angstrom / 91.9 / 85.2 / 88.2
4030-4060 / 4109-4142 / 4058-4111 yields 3.4 angstrom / 92.7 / 84.1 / 88.5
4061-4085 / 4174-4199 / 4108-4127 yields 1.2 angstrom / 89.1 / 84.9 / 87.4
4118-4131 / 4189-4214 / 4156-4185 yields 0.1 angstrom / 84.4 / 85.2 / 84.9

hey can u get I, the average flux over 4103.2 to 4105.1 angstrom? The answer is 70.9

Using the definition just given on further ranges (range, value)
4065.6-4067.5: 91.5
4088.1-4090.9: 85.1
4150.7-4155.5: 84.5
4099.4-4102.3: 74.5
